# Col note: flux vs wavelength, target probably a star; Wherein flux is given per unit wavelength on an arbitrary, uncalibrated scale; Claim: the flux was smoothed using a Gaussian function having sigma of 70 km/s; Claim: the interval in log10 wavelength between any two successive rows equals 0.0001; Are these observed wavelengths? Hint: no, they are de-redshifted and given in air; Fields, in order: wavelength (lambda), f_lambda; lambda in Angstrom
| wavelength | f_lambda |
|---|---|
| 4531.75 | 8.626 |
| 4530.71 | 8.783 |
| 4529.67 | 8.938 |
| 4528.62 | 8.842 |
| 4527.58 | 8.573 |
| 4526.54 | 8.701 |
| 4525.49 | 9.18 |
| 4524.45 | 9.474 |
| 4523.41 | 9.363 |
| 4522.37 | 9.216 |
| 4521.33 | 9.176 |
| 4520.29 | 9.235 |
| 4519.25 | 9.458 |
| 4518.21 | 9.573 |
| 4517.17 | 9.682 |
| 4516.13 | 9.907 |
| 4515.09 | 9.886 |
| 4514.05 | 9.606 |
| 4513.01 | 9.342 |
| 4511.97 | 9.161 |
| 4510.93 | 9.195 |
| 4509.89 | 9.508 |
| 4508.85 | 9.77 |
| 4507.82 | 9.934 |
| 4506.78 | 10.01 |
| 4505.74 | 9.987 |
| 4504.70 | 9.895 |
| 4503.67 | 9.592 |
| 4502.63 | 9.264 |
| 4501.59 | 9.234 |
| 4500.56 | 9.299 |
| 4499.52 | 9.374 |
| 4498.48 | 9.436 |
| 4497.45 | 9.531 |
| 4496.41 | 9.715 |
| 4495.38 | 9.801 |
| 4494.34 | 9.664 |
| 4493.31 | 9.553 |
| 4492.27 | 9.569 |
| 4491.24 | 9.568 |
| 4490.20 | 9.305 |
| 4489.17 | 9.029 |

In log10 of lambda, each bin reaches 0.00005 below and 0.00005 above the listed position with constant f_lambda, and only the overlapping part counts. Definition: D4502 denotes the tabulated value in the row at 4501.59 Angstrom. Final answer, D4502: 9.234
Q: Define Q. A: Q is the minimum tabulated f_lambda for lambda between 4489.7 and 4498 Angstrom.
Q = 9.305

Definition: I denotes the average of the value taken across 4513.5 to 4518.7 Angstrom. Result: 9.73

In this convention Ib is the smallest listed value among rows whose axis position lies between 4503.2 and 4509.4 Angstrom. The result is 9.592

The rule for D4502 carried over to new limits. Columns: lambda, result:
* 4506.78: 10.01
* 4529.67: 8.938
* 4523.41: 9.363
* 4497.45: 9.531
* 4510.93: 9.195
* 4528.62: 8.842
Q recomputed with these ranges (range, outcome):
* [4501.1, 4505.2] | 9.234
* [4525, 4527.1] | 8.701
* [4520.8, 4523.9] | 9.176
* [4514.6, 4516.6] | 9.886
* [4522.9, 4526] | 9.18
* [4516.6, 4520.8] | 9.235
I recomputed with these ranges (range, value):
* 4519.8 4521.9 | 9.21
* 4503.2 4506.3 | 9.84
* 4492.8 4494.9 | 9.61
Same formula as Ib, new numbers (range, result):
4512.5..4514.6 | 9.342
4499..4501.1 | 9.299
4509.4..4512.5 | 9.161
